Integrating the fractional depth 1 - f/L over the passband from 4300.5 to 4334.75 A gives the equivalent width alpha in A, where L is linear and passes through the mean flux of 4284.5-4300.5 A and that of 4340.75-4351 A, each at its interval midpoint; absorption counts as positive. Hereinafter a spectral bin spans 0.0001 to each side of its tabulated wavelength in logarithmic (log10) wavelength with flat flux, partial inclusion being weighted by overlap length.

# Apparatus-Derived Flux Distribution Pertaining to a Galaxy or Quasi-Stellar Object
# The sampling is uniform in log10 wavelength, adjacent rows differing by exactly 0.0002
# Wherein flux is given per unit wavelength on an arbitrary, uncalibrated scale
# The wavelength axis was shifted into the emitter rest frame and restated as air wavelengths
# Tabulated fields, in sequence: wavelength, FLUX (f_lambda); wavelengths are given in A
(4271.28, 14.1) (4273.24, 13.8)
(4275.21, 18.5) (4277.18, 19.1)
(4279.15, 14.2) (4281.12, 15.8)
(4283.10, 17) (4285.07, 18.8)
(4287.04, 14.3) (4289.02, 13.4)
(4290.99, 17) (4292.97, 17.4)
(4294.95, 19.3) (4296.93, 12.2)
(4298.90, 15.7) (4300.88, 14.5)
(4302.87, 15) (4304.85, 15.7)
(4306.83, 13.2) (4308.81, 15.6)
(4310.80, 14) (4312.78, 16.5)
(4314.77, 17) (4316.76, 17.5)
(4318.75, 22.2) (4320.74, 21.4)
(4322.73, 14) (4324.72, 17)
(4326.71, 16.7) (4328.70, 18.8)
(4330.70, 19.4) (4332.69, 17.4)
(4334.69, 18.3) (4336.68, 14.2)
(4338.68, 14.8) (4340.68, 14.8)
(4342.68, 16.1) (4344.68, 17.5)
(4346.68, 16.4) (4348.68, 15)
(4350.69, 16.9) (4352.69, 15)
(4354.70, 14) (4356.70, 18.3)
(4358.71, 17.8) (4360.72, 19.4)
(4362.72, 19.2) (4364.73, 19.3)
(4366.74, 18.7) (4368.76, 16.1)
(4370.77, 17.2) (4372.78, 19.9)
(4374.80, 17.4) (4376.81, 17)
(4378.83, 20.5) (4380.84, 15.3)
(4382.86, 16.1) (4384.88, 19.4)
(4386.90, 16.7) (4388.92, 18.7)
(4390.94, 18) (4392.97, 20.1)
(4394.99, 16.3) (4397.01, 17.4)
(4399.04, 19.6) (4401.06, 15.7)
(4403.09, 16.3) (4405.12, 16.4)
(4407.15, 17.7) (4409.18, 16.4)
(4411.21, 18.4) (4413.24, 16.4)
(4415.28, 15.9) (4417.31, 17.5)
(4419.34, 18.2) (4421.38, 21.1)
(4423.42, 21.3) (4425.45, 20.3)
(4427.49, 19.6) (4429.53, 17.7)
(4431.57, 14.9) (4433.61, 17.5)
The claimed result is -1.9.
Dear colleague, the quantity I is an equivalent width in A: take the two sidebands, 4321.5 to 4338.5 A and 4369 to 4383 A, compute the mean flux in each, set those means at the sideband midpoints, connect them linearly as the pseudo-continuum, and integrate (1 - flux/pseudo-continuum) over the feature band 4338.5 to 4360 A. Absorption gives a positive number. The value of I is 1.4 A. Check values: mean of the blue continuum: 16.9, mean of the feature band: 16.1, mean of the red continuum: 17.6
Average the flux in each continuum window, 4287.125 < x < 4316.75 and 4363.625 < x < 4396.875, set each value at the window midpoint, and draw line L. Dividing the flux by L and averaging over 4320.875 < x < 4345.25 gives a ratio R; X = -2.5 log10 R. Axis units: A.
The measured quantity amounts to -0.02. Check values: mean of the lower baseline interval 15.5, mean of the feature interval 16.7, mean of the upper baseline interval 17.9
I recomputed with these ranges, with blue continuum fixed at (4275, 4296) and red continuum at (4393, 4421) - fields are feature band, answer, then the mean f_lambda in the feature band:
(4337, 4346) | 0.68 A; 15.7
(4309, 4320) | -0.35 A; 17.4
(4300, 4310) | 1.20 A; 14.8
